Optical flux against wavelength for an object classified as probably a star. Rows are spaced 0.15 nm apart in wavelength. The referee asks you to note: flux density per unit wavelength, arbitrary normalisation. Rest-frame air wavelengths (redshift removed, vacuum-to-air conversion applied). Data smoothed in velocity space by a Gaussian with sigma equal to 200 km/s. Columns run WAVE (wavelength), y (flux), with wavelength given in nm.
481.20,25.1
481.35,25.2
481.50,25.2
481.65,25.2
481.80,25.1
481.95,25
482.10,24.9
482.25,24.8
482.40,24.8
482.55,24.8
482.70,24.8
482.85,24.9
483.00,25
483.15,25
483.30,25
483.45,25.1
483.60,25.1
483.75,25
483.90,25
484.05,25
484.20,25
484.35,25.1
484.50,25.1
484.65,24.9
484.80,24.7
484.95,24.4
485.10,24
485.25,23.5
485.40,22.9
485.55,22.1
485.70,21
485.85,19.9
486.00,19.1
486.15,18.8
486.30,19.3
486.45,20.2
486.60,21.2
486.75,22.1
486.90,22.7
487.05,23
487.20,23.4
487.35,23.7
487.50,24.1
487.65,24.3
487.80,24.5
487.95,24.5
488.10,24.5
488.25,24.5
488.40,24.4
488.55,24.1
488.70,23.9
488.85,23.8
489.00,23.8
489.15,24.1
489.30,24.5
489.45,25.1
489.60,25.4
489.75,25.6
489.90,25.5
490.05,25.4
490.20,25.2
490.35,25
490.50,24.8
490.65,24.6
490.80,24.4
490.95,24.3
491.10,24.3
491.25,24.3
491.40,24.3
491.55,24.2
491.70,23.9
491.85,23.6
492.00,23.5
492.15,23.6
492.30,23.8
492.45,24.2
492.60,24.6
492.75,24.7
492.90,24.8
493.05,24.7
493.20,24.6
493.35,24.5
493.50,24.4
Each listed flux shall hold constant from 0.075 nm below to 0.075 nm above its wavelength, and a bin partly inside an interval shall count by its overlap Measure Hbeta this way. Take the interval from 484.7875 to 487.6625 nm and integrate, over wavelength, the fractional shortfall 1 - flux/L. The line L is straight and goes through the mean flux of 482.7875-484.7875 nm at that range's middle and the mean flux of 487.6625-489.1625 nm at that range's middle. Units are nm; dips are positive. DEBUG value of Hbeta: 0.29 nm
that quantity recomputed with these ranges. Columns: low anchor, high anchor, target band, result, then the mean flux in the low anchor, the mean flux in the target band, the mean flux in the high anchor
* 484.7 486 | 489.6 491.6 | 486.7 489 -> -0.02 nm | 22.6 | 23.9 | 24.8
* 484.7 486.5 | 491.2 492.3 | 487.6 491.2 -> -0.24 nm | 21.7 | 24.6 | 23.9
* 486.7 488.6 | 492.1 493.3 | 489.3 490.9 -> -0.06 nm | 23.9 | 25.1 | 24.4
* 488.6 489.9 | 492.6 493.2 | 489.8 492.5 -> 0.03 nm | 24.6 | 24.4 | 24.7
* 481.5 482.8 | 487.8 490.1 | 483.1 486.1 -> 0.12 nm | 24.9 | 23.8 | 24.6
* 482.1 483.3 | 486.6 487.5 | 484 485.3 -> -0.03 nm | 24.9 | 24.6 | 22.9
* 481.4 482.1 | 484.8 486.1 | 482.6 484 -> -0.06 nm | 25.1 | 25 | 22.2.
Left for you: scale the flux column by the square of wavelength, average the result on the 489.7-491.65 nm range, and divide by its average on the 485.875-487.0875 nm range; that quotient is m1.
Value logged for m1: 1.22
